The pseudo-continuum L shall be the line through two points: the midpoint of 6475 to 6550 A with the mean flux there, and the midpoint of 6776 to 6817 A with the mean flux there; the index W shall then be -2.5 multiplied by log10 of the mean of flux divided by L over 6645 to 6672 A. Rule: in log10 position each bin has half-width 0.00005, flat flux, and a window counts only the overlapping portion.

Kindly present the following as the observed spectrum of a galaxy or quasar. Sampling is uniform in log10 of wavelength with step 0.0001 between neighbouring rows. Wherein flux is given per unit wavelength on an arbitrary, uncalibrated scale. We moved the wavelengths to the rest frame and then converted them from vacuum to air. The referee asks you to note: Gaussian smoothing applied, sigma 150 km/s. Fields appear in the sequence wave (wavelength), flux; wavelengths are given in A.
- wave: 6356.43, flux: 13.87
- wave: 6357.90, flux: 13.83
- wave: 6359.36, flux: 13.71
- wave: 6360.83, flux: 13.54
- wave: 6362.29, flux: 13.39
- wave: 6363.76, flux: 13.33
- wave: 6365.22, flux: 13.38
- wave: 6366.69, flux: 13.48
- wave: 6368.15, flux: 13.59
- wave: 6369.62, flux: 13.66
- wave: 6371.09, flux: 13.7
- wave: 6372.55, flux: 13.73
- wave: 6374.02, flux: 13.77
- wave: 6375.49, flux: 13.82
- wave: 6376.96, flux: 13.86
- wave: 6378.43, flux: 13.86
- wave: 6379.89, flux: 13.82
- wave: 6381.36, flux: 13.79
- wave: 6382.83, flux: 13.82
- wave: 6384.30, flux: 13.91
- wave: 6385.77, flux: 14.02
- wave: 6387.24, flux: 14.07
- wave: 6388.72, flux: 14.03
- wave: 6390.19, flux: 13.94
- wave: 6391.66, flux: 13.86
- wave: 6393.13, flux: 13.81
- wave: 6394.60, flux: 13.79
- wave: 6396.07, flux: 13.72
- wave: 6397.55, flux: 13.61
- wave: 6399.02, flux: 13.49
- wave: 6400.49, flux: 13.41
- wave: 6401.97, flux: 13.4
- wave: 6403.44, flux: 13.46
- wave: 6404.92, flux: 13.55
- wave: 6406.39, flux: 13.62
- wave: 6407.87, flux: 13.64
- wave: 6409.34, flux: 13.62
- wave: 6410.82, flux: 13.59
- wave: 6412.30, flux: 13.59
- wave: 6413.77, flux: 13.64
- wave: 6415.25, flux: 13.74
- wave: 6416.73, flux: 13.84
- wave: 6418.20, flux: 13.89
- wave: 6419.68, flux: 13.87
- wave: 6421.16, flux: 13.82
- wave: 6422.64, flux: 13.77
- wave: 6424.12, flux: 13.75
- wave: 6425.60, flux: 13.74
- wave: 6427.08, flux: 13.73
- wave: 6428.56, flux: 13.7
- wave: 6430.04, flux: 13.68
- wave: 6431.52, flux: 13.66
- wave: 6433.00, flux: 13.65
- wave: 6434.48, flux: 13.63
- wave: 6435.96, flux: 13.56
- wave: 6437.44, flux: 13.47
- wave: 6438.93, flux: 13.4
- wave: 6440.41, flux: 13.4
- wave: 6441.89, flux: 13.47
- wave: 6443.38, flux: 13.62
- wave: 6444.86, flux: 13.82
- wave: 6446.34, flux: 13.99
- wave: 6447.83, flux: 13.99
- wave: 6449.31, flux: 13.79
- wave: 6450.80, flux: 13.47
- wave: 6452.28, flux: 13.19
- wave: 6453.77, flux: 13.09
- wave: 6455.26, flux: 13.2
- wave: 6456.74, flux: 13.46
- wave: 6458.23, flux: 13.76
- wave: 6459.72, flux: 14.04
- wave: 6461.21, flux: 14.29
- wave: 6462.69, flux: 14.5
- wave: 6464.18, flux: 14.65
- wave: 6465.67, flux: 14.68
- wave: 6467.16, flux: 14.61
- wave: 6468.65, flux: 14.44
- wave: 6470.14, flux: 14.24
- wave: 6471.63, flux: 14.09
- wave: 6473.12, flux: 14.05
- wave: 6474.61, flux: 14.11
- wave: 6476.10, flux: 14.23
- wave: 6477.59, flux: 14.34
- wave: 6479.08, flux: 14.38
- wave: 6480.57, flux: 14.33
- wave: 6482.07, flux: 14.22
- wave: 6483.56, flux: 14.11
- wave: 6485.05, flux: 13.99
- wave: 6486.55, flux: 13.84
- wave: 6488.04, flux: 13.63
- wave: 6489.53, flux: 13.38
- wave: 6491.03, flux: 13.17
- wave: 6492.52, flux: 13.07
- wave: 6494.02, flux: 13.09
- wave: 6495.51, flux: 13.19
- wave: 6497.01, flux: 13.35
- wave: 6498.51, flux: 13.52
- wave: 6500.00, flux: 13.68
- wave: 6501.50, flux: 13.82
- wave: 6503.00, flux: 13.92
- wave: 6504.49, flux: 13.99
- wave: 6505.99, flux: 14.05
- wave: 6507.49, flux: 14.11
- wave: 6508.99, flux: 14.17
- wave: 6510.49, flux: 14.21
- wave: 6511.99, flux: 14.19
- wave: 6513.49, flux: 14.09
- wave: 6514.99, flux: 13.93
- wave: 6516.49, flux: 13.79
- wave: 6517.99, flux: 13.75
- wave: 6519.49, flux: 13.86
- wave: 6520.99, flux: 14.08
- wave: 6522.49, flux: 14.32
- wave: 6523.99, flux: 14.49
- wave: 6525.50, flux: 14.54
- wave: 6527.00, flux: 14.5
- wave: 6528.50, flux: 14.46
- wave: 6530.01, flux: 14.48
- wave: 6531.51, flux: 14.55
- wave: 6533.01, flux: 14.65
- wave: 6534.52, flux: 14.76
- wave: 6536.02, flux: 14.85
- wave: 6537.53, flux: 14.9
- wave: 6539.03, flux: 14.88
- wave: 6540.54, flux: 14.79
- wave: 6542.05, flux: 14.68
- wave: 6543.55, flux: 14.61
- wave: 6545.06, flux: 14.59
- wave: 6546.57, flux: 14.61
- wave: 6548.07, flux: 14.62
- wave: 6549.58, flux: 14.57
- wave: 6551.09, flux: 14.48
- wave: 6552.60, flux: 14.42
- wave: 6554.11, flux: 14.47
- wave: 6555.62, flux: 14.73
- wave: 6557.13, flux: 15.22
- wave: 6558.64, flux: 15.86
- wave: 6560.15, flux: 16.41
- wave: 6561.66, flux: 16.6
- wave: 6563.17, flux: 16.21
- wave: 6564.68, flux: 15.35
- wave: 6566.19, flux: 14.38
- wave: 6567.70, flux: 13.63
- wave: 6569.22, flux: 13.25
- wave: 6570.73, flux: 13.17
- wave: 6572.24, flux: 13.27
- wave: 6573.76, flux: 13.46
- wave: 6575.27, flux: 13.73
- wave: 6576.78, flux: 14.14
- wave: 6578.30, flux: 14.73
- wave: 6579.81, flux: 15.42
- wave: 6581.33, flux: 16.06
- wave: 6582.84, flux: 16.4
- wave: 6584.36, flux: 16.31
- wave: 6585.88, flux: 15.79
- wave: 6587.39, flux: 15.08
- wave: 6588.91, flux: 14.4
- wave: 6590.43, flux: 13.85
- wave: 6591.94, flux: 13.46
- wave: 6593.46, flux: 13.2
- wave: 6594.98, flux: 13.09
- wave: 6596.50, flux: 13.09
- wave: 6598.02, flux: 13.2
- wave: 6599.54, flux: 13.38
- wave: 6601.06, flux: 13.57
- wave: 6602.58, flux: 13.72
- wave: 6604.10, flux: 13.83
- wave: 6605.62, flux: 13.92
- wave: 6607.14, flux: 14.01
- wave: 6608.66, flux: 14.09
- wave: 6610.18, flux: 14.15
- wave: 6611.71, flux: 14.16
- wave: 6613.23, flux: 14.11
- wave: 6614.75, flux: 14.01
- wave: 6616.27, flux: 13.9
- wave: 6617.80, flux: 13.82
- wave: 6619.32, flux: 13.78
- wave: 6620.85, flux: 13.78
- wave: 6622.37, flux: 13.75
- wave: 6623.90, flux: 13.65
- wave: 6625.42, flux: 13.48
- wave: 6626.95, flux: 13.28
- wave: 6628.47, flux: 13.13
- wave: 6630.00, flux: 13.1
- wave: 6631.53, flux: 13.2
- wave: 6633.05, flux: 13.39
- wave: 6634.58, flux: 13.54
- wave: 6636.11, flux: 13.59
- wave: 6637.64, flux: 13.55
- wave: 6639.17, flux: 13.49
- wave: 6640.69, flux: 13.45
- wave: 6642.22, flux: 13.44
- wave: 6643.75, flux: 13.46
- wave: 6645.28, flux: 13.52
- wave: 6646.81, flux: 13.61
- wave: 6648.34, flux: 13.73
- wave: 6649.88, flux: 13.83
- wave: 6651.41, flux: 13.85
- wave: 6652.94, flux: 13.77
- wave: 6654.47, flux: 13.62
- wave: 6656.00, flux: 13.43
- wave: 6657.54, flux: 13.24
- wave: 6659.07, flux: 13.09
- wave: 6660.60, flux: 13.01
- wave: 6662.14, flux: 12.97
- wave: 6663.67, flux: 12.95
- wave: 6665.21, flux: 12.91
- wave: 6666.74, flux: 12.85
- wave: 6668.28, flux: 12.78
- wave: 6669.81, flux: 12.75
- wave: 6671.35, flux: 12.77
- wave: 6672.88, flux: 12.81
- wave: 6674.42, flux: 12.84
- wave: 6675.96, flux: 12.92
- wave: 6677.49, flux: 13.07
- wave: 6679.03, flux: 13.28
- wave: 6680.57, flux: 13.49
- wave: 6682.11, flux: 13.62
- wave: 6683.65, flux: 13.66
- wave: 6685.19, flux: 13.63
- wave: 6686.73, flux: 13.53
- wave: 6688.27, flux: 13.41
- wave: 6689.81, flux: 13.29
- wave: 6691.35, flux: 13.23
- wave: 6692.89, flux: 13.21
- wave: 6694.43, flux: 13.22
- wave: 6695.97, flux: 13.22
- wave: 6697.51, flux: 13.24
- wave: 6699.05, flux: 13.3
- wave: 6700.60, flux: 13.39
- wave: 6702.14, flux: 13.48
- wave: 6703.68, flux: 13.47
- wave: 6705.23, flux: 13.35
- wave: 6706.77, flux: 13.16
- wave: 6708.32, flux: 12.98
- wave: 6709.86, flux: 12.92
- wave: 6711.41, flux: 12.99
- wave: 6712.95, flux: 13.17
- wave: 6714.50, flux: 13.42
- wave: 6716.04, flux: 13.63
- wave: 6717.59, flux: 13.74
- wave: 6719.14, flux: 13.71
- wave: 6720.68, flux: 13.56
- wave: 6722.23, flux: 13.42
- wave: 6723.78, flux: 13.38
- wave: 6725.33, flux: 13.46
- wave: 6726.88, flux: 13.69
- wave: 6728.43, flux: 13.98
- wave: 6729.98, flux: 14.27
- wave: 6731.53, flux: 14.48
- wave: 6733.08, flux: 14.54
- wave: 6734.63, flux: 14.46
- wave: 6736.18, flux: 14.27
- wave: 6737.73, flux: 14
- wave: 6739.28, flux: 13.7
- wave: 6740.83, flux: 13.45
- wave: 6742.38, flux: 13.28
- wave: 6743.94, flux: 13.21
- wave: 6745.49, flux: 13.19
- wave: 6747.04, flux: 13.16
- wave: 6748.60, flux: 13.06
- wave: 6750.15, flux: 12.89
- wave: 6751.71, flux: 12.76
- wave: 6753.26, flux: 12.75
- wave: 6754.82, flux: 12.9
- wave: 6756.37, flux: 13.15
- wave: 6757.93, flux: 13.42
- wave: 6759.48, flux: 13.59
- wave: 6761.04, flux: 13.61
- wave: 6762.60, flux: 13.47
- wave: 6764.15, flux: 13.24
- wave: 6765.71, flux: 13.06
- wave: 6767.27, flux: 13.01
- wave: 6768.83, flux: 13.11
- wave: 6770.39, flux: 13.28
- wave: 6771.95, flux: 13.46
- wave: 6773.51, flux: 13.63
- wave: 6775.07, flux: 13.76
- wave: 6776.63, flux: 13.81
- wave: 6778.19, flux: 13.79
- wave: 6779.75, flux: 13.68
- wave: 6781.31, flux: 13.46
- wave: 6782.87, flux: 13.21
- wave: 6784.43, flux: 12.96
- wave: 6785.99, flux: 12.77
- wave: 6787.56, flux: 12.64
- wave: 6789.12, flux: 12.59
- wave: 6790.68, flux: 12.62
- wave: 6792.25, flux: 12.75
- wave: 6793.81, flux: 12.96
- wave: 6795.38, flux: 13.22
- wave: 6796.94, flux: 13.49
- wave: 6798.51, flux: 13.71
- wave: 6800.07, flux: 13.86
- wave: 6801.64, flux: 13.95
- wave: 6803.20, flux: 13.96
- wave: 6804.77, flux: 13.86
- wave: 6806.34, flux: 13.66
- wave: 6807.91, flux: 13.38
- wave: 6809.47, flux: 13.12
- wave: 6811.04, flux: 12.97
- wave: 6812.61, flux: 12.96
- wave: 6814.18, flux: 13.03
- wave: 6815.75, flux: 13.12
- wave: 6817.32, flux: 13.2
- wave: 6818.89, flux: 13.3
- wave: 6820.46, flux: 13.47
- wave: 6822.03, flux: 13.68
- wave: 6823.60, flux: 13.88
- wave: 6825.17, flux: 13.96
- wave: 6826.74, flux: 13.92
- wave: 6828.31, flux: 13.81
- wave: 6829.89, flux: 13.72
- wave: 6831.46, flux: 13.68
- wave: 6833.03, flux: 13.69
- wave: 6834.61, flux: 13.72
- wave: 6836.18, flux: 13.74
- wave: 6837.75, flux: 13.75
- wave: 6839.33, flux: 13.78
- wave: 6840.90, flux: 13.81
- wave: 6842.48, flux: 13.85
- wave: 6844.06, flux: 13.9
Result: 0.04 mag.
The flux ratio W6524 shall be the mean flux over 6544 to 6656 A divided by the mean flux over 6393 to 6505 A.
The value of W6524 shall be 1.0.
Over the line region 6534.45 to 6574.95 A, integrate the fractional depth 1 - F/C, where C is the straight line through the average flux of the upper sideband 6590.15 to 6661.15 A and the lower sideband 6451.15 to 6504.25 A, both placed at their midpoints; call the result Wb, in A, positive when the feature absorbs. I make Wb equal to -2.8 A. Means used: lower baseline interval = 13.9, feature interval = 14.7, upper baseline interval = 13.6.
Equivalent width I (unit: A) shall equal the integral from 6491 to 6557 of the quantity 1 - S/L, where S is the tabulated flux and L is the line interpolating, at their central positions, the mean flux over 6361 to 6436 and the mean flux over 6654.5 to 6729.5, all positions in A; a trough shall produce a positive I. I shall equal -3.5 A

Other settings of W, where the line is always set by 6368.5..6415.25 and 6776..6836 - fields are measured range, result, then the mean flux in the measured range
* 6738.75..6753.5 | 0.03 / 13.2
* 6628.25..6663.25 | 0.01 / 13.4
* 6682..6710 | 0.01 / 13.3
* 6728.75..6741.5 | -0.05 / 14.2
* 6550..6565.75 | -0.13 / 15.3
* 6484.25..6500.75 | 0.02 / 13.4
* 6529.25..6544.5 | -0.08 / 14.7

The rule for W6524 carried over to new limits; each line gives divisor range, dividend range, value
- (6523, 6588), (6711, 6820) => 0.91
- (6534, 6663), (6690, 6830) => 0.95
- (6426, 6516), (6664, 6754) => 0.97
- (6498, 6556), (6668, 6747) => 0.94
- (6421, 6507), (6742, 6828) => 0.96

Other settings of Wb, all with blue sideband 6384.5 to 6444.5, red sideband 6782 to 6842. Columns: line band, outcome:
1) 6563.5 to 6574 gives -0.2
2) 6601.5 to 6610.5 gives -0.2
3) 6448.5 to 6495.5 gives -0.9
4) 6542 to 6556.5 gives -1.0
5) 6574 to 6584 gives -1.1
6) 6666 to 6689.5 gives 0.6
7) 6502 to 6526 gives -0.8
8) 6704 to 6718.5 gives 0.2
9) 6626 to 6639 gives 0.2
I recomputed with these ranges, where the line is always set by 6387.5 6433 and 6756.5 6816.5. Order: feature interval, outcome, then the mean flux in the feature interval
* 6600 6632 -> -0.58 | 13.7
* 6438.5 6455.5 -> 0.14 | 13.5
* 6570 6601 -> -1.66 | 14.2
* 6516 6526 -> -0.39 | 14.1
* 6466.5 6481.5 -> -0.71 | 14.3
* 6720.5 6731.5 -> -0.30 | 13.7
